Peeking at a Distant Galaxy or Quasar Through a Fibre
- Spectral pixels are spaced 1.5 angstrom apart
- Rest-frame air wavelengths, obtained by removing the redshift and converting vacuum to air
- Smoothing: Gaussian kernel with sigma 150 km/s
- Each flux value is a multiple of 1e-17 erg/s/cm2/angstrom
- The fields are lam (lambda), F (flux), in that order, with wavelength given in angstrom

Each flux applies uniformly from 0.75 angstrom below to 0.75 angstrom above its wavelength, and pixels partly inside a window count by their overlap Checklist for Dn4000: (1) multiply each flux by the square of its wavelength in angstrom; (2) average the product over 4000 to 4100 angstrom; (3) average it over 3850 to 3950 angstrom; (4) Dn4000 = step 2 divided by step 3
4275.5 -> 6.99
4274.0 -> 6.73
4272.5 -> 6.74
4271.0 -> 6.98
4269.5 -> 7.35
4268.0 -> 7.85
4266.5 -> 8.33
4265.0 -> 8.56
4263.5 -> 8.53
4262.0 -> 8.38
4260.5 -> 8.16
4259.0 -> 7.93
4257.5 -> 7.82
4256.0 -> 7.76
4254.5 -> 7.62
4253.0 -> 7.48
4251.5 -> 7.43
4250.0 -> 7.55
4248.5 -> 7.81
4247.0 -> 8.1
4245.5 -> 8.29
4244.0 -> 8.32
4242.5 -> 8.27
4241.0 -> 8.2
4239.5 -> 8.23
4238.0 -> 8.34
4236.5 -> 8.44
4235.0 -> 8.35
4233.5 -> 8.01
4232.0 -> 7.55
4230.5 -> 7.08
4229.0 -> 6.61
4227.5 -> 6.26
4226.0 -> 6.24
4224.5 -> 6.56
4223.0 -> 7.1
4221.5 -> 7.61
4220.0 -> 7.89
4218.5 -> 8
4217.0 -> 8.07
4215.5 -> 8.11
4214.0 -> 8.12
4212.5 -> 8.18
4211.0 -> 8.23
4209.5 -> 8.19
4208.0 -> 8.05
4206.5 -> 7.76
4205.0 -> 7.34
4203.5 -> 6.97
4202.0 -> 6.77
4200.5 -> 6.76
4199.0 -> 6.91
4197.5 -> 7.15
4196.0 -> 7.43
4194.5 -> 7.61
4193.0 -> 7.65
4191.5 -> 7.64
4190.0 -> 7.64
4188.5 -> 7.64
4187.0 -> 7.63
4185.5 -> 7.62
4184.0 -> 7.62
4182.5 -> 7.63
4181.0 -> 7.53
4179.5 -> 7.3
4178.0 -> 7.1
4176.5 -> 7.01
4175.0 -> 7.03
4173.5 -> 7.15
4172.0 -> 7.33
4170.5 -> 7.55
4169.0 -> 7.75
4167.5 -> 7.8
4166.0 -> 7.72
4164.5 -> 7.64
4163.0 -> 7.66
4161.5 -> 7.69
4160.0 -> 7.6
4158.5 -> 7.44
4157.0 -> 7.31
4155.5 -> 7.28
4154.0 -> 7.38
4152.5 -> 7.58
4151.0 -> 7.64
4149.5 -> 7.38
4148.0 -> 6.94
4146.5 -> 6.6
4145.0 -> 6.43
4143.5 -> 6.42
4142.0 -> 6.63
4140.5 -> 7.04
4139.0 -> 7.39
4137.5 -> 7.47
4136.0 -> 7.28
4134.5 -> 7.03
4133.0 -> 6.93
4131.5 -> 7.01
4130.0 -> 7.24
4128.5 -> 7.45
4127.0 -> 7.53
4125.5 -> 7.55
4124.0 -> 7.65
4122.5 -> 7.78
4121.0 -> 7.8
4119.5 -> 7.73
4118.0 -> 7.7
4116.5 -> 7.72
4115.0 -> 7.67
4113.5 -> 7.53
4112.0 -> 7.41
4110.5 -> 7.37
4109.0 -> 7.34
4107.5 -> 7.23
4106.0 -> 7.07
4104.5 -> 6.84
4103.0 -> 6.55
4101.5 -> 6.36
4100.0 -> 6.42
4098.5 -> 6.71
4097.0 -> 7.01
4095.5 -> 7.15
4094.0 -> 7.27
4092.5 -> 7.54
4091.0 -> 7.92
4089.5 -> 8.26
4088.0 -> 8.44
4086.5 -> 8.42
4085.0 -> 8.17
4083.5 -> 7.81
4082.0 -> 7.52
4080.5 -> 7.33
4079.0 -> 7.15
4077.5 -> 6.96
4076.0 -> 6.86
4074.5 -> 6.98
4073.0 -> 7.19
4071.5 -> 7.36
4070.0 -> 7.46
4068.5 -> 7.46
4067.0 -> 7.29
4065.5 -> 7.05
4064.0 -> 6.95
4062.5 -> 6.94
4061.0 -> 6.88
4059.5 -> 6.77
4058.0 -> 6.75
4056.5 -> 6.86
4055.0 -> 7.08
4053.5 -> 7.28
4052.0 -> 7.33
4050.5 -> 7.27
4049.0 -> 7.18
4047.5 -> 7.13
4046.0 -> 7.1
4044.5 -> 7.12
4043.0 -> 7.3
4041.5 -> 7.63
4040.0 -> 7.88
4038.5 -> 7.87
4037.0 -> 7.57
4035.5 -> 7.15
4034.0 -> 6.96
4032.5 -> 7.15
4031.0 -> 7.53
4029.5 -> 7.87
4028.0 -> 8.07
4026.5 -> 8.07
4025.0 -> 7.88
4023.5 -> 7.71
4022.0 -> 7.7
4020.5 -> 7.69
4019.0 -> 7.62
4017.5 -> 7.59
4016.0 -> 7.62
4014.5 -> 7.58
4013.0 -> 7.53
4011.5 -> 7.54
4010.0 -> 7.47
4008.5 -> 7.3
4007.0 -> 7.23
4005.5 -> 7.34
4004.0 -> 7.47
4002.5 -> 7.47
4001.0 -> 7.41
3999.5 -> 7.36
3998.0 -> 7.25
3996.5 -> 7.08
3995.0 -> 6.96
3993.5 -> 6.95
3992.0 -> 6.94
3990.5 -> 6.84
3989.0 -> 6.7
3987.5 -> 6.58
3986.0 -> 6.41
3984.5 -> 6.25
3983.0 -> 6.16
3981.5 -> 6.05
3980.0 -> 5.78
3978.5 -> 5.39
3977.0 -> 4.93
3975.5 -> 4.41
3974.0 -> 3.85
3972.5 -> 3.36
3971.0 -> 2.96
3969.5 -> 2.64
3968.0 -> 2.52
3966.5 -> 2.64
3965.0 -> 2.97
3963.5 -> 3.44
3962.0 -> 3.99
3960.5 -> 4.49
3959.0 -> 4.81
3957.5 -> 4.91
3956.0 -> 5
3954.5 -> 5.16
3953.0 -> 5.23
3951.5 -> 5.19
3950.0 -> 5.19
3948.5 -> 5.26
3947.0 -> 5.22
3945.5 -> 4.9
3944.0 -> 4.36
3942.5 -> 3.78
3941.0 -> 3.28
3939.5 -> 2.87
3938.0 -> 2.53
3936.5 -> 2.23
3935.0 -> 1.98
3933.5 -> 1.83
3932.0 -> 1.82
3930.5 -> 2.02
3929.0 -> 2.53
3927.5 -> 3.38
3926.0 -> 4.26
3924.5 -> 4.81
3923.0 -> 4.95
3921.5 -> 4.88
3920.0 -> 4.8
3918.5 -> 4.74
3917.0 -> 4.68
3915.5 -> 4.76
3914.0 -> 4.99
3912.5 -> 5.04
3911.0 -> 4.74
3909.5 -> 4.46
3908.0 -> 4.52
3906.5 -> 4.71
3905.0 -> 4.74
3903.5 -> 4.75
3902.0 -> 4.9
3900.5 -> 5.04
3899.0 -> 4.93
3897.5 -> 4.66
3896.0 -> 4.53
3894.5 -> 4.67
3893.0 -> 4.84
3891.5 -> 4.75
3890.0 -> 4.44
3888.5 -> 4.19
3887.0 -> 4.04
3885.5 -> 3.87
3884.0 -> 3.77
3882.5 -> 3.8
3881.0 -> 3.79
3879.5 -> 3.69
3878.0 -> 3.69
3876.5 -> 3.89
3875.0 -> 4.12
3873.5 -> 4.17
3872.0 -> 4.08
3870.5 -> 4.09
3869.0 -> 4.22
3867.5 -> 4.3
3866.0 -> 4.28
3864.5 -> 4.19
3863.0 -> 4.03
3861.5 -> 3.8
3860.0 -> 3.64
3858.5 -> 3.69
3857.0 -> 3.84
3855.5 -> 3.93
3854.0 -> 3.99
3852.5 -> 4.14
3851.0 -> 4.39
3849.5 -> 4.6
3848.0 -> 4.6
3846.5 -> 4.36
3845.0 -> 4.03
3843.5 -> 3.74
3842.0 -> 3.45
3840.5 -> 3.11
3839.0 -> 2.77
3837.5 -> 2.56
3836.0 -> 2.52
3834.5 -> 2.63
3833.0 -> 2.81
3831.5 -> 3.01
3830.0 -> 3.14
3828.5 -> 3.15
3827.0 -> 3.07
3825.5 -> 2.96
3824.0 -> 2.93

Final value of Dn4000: 1.9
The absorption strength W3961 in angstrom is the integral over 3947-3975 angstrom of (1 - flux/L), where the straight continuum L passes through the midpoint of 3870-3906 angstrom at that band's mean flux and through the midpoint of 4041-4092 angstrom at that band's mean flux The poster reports 7.1 angstrom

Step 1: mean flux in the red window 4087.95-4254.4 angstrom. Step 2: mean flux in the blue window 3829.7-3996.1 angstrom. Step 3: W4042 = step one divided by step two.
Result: 1.75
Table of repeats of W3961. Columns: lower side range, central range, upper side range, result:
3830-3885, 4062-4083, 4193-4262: -4.0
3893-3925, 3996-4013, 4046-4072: -3.0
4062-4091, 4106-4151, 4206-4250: 1.7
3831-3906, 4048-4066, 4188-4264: -3.3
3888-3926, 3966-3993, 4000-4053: 5.8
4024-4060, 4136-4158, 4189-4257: 1.2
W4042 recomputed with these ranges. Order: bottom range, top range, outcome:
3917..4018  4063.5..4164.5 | 1.44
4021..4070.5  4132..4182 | 0.99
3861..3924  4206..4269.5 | 1.77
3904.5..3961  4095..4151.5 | 1.72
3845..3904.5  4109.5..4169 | 1.75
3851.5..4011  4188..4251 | 1.64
